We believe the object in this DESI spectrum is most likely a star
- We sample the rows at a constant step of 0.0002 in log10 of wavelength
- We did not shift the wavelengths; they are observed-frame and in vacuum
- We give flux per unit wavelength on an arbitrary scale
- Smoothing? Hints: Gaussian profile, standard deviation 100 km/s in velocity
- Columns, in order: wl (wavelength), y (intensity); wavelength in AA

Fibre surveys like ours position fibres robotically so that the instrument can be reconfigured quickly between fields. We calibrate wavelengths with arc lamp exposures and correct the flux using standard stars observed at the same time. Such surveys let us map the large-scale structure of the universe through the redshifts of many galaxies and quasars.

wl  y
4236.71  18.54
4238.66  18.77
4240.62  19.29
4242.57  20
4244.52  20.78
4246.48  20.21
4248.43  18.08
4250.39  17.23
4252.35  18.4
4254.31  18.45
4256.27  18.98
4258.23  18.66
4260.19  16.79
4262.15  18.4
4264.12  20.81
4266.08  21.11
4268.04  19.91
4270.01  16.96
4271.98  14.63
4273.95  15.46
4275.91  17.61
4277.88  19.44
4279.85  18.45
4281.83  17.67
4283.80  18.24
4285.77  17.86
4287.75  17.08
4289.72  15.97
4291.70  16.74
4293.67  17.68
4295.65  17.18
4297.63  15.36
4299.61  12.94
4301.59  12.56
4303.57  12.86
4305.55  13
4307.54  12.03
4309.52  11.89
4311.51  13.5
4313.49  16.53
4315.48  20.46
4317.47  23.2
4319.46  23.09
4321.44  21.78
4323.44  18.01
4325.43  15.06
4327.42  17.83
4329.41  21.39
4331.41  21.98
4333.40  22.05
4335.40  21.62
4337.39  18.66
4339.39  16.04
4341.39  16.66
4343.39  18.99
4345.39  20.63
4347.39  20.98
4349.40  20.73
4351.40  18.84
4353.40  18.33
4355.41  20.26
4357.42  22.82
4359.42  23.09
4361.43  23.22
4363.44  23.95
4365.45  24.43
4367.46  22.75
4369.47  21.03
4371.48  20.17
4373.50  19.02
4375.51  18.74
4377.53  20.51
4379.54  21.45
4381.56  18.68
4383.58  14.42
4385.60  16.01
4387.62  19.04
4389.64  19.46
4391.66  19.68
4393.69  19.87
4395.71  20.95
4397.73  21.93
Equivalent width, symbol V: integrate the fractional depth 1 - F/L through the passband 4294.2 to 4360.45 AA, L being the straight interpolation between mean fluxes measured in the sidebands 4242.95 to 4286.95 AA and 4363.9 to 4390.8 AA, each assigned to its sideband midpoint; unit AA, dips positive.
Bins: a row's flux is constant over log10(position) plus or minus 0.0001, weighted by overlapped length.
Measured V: 3.35 AA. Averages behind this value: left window 18.4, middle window 18.2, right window 19.8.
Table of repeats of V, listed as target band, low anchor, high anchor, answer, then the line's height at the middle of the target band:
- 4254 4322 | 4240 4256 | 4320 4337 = 8.10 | 19.5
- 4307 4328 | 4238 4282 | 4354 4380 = 2.60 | 20.2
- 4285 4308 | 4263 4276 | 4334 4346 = 4.03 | 18.4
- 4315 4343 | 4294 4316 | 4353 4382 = -4.75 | 17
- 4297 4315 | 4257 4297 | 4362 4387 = 4.80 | 18.5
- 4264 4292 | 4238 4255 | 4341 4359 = 2.22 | 19.3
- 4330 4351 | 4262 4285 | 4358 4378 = 0.89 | 20.7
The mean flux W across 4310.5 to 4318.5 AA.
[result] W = 18.4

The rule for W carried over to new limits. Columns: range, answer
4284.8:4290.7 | 17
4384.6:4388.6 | 17.5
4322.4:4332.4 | 18.8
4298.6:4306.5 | 12.9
